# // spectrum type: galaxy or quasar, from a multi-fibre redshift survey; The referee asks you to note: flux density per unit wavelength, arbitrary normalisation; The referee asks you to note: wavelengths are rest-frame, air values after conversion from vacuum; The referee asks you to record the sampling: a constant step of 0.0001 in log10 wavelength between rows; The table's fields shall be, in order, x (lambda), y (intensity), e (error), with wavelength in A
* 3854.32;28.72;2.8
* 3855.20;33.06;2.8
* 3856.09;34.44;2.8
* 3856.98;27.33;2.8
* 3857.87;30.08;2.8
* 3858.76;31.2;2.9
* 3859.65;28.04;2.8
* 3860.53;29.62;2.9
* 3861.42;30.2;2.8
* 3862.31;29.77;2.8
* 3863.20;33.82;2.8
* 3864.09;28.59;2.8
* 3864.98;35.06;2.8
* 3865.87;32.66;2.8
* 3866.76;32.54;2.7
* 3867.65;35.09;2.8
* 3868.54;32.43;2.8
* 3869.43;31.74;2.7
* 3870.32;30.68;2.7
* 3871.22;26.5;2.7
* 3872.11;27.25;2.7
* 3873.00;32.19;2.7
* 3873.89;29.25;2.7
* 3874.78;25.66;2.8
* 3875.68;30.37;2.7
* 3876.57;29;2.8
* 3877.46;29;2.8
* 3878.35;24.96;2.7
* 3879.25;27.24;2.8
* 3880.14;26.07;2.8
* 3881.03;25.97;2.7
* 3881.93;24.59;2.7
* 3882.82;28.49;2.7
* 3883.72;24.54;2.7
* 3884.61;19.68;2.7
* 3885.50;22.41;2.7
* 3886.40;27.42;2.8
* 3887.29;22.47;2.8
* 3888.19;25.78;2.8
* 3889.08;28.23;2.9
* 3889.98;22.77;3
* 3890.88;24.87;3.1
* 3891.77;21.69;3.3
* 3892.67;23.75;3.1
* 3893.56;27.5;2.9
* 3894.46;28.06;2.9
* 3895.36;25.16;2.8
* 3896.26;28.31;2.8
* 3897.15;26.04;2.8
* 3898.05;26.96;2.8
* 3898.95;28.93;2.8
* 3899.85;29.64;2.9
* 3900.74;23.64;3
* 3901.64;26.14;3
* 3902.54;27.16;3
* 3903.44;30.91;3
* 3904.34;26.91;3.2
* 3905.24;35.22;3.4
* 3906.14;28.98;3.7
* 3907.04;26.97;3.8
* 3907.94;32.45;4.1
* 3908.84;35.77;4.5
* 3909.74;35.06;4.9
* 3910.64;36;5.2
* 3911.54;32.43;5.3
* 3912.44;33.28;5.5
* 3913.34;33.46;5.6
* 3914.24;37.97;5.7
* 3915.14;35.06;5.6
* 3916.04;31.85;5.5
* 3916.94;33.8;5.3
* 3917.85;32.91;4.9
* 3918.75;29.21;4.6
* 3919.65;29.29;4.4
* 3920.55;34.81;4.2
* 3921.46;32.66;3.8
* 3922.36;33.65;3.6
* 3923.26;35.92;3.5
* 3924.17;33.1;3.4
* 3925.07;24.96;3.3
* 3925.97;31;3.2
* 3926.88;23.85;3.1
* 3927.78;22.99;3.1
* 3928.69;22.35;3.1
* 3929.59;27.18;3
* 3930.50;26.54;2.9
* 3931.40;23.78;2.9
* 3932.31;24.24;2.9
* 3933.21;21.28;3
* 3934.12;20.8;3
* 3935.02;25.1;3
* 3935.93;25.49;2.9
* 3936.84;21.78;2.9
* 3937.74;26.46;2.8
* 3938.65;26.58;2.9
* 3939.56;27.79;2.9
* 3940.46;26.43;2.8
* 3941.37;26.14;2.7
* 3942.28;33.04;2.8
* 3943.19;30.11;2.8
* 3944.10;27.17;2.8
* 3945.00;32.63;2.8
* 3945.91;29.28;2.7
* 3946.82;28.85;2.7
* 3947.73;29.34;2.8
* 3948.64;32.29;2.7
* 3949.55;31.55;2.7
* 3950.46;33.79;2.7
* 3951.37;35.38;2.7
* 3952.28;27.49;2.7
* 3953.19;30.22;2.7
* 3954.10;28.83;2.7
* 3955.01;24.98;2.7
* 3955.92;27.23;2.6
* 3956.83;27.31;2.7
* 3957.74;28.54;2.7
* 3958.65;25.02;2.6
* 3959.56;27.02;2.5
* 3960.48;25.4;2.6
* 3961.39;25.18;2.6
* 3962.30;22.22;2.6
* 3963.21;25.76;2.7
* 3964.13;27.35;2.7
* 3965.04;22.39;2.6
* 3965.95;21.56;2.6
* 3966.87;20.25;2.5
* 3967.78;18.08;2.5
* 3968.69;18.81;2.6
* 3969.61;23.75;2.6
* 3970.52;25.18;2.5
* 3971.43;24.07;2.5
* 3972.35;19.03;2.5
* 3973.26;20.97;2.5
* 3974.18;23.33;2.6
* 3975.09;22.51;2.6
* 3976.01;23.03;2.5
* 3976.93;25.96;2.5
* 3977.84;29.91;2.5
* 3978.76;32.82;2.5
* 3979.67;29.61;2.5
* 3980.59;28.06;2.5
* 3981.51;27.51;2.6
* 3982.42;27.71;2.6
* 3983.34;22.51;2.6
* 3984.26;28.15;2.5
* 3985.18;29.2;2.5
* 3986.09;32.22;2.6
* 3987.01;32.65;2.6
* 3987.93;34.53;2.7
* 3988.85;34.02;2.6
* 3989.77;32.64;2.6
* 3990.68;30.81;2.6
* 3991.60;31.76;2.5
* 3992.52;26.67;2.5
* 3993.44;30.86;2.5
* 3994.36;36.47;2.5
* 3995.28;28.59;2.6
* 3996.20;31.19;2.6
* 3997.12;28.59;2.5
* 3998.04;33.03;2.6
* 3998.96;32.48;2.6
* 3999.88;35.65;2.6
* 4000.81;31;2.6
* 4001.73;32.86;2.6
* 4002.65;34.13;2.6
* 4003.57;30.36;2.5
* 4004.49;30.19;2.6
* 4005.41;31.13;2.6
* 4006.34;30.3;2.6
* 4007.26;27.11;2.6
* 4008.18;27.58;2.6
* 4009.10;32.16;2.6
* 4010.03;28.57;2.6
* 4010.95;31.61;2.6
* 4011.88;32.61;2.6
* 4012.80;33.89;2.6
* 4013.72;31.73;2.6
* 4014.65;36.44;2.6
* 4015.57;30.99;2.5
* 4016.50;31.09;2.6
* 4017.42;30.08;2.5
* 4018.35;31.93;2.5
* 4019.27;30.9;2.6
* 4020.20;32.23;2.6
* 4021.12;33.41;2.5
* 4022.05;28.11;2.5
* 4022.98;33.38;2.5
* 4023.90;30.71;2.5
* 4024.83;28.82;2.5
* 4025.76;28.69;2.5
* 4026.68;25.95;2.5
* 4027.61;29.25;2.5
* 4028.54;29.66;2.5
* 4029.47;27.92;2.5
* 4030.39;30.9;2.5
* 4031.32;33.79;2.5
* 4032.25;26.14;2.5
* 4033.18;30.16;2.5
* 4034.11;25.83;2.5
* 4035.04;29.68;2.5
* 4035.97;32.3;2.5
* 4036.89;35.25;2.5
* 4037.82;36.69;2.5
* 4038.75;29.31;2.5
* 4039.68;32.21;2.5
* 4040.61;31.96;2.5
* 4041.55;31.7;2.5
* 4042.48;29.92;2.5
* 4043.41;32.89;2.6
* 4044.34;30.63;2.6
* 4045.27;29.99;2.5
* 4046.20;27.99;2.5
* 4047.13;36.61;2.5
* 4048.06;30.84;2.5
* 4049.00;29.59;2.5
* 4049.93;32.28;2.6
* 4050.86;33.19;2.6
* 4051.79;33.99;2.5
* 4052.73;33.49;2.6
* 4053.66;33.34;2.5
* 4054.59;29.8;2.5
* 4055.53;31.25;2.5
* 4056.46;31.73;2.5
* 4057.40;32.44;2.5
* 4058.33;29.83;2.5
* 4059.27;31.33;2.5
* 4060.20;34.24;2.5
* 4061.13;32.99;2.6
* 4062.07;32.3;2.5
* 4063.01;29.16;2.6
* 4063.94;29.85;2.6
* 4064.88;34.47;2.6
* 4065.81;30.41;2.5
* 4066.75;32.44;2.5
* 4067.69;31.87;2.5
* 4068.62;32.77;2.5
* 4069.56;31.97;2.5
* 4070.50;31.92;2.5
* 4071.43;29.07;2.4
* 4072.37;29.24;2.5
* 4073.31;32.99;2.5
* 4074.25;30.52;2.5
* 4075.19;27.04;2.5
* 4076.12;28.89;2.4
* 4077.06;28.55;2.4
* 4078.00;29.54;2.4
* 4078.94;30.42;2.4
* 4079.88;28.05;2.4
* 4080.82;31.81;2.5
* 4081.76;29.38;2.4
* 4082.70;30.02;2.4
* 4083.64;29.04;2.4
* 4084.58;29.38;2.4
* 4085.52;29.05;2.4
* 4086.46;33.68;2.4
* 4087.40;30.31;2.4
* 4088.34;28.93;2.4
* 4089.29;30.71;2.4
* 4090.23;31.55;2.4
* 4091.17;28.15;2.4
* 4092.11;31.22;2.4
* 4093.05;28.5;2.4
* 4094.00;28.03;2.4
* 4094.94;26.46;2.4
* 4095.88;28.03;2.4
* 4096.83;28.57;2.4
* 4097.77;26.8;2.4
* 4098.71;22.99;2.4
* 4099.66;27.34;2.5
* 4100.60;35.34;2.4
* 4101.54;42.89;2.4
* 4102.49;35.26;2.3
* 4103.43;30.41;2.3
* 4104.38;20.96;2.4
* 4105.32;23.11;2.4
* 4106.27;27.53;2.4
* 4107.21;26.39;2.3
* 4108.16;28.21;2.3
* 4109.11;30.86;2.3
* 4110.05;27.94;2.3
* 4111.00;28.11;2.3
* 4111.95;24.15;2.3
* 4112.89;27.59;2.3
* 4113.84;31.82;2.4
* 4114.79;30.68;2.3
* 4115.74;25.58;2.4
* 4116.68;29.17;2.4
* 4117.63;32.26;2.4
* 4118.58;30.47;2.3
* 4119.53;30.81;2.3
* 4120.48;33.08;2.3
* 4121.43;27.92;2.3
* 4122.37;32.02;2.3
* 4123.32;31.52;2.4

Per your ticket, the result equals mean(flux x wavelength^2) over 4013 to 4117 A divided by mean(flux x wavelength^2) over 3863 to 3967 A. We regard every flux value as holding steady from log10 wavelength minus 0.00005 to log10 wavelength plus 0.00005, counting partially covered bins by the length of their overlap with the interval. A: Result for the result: 1.2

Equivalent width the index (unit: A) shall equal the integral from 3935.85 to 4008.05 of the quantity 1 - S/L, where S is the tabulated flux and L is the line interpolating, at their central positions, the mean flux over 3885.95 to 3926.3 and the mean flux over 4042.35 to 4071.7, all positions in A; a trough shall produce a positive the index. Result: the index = 5.9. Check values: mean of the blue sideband 29.7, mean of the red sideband 31.8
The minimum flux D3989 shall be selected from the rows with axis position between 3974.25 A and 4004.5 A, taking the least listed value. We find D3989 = 22.51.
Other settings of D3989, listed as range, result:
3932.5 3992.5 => 18.08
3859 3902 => 19.68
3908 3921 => 29.21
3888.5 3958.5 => 20.8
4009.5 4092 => 25.83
